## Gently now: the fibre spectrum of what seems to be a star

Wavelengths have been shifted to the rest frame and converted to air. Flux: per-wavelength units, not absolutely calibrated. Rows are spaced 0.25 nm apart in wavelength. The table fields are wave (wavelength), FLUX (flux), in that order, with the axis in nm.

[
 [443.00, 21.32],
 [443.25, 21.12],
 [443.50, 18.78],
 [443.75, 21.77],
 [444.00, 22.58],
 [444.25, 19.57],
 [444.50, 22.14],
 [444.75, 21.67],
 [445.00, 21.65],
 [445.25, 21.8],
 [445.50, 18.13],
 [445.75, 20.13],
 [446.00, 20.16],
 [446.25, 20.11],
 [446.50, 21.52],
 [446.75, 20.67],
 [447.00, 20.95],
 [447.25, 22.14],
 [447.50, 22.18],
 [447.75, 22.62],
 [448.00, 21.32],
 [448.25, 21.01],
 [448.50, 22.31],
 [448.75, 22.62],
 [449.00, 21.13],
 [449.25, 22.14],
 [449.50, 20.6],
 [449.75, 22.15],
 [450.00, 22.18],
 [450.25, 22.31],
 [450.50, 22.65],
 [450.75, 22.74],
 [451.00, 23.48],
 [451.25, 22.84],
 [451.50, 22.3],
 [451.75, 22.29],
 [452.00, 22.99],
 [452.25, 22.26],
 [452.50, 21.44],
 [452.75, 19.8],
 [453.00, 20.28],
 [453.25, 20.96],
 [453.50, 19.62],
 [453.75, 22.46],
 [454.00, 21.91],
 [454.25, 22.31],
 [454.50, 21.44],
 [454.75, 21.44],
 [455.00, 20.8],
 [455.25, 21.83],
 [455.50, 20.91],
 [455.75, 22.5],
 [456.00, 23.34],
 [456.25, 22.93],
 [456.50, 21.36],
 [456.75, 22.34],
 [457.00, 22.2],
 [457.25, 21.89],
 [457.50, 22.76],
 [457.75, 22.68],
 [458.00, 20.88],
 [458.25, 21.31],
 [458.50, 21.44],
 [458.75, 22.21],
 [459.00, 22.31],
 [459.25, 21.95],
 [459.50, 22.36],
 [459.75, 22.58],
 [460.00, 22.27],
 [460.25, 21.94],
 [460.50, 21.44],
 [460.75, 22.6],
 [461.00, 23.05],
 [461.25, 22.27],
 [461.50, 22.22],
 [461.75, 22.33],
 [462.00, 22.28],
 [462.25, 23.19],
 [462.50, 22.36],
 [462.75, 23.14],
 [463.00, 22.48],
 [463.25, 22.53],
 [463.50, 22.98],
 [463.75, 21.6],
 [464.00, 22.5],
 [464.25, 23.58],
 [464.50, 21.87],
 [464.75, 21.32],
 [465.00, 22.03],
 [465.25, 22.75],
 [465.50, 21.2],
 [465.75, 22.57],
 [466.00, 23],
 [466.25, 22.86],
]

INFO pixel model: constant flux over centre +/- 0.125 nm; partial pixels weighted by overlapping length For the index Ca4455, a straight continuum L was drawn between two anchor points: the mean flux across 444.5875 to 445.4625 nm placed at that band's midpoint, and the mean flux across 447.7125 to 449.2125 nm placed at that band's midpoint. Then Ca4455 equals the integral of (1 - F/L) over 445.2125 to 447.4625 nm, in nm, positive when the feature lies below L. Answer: 0.09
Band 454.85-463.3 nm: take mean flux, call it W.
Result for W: 22.2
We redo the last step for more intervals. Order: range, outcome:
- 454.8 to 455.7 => 21.3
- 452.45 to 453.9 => 20.7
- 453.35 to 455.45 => 21.4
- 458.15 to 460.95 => 22.1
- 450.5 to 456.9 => 21.9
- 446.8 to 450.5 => 21.8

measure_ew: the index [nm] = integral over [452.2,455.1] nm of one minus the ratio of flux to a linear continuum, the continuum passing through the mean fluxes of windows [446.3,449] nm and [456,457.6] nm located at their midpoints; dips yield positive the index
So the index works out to 0.12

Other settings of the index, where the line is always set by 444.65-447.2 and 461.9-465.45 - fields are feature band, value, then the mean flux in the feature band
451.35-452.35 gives -0.06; 22.5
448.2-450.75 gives -0.11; 22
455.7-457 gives -0.04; 22.5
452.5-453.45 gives 0.04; 20.4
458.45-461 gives -0.01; 22.2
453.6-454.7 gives -0.02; 21.9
